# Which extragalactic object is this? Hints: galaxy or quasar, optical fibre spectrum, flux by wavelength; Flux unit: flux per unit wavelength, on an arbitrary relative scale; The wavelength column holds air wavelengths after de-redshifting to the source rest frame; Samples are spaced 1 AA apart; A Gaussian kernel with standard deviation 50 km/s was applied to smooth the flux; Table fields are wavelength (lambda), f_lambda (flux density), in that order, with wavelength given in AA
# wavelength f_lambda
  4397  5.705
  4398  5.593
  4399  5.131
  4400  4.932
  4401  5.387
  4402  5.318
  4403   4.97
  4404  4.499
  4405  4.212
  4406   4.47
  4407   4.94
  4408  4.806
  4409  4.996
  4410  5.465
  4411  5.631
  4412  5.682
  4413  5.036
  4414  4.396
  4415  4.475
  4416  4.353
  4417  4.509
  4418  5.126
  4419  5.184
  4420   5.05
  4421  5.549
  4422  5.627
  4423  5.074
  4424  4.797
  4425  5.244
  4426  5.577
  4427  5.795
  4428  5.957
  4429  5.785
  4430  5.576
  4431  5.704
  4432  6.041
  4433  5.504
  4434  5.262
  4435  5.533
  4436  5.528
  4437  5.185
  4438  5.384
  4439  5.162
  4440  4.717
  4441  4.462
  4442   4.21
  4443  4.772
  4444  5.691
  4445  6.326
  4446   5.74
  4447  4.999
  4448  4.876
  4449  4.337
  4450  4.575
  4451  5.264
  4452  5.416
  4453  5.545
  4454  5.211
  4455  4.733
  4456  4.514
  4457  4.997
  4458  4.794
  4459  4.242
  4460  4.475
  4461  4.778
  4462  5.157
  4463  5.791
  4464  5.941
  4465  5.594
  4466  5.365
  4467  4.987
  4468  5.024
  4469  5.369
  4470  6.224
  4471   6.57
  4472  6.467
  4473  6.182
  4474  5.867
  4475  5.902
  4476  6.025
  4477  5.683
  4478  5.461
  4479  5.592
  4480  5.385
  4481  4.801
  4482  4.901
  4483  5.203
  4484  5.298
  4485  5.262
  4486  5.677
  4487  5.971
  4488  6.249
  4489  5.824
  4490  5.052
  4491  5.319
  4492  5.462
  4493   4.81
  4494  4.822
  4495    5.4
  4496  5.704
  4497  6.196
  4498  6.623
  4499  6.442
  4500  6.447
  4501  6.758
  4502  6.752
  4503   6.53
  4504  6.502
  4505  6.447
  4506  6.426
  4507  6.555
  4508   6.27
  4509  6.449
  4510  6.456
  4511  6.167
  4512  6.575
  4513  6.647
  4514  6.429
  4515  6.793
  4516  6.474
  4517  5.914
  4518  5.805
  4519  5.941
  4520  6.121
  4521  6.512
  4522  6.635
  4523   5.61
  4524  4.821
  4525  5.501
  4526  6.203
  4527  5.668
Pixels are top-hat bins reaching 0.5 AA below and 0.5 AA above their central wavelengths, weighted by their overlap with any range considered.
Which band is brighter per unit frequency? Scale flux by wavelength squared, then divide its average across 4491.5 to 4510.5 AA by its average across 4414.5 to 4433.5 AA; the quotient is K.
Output 1.20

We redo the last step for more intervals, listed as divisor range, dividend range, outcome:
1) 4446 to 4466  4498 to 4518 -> 1.31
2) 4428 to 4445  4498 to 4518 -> 1.25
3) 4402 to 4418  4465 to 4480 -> 1.22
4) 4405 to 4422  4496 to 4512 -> 1.35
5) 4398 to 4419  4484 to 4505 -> 1.24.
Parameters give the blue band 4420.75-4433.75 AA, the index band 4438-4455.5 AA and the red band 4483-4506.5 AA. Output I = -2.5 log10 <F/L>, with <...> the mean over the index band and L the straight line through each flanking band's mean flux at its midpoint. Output 0.118 mag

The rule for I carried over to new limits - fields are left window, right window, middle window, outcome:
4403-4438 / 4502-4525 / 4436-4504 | 0.06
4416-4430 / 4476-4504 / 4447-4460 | 0.13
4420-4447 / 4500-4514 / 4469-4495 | 0.10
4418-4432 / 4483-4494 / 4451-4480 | 0.01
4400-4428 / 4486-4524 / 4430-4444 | 0.02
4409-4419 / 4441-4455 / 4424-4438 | -0.10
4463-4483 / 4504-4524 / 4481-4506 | 0.03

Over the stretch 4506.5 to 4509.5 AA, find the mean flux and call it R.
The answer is 6.42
